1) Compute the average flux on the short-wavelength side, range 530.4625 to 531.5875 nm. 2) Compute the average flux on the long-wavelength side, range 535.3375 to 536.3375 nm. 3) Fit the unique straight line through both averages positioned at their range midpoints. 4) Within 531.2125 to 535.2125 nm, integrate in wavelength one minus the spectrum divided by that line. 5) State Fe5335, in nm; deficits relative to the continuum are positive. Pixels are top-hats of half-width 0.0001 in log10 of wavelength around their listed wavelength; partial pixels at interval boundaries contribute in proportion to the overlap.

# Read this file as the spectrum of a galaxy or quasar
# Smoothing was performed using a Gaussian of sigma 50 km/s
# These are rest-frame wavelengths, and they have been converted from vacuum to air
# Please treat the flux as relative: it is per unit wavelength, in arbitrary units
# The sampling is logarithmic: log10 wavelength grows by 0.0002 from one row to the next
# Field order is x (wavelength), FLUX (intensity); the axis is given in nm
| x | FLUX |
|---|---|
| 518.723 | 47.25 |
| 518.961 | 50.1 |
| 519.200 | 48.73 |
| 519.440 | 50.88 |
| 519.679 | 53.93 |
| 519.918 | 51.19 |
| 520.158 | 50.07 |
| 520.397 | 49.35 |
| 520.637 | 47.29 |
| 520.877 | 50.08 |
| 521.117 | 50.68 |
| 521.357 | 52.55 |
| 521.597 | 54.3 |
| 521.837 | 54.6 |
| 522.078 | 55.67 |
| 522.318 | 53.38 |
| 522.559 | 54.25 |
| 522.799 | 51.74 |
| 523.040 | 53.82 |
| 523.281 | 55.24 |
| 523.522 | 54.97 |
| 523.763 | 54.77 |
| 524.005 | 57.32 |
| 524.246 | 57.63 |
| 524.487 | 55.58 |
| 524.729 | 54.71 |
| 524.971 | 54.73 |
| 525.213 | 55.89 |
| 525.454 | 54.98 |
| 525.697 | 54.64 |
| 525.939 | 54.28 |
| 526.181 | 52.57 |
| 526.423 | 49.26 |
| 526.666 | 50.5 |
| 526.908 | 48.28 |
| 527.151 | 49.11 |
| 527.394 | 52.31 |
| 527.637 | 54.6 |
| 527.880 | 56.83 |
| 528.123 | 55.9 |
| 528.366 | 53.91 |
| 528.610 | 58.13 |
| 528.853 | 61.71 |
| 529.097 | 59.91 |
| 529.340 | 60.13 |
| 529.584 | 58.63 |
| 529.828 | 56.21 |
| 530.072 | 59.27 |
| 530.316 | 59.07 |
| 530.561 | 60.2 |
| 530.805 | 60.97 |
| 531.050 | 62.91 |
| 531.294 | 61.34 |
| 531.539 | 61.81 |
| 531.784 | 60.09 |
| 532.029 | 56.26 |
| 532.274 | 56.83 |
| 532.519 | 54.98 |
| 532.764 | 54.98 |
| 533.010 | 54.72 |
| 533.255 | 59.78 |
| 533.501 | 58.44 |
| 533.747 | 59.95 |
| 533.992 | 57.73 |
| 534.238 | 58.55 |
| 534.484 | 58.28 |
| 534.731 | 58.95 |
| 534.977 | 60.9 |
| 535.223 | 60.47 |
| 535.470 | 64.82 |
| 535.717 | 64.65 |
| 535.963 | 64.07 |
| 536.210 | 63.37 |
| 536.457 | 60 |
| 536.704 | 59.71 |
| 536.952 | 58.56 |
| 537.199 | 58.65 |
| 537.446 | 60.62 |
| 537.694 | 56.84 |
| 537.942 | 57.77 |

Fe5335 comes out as 0.27 nm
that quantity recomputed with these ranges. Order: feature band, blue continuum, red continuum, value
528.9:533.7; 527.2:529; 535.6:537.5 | -0.07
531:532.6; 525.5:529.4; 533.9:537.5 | -0.04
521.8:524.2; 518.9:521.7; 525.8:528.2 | -0.15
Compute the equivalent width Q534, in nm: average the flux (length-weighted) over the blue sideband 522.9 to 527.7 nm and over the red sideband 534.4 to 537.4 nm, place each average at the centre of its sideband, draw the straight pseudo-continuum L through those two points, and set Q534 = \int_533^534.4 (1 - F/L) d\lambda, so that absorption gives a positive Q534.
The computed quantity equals 0.02 nm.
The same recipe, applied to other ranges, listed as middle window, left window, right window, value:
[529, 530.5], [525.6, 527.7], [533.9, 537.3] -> -0.114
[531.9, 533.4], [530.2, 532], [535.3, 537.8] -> 0.111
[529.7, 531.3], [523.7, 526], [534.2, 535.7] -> -0.041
